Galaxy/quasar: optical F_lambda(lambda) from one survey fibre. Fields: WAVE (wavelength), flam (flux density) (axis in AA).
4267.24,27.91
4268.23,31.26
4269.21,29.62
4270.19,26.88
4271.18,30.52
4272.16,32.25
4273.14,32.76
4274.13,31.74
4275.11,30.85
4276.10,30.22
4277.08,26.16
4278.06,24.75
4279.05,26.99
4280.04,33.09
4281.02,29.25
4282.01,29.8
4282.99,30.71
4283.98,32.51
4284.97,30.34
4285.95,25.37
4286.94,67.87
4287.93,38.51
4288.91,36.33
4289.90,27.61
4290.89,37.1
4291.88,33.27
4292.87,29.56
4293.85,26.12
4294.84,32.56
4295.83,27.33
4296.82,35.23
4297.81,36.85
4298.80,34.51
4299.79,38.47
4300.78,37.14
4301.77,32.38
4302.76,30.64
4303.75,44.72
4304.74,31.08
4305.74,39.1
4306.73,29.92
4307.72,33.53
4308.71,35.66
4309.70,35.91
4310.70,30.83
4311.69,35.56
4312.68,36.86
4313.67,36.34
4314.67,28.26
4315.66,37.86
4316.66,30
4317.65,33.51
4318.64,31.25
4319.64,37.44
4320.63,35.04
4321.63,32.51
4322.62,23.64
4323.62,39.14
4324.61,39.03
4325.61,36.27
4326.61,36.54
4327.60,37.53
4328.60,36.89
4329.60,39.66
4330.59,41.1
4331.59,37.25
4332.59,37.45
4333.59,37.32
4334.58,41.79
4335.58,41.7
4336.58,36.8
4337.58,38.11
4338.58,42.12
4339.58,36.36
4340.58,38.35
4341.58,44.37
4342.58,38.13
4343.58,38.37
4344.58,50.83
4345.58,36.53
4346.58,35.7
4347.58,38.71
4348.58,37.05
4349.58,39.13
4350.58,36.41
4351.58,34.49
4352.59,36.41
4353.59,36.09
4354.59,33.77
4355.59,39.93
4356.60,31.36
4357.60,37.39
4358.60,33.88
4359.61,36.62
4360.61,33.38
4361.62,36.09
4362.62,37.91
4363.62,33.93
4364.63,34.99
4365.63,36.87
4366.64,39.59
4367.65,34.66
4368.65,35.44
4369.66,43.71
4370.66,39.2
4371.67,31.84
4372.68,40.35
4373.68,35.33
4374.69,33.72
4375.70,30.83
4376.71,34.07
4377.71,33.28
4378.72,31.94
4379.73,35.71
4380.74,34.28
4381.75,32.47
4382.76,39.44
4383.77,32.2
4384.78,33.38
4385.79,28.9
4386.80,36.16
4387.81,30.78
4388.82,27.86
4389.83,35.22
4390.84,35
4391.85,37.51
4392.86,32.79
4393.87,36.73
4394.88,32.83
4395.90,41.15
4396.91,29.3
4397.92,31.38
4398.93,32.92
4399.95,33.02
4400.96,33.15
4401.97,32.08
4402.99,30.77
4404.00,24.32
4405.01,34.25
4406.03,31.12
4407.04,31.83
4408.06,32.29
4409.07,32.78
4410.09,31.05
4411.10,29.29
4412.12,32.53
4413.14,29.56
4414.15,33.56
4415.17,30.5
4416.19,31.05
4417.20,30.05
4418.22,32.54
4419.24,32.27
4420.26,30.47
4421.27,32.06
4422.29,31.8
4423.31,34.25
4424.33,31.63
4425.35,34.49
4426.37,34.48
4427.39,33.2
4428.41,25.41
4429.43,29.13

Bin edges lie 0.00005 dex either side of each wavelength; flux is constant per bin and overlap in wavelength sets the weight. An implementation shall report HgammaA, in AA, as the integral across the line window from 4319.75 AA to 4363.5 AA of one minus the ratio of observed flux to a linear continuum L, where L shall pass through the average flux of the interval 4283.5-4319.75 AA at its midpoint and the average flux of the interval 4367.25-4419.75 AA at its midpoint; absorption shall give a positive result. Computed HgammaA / -4.4 AA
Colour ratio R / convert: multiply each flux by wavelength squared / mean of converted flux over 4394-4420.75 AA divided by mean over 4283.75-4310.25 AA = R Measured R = 0.96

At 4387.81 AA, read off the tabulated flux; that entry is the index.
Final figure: 30.78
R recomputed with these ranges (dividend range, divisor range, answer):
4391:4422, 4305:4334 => 0.95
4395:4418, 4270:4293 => 1.04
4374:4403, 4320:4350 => 0.90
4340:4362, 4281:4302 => 1.13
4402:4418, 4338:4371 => 0.85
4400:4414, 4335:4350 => 0.82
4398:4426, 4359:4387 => 0.92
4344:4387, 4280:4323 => 1.09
